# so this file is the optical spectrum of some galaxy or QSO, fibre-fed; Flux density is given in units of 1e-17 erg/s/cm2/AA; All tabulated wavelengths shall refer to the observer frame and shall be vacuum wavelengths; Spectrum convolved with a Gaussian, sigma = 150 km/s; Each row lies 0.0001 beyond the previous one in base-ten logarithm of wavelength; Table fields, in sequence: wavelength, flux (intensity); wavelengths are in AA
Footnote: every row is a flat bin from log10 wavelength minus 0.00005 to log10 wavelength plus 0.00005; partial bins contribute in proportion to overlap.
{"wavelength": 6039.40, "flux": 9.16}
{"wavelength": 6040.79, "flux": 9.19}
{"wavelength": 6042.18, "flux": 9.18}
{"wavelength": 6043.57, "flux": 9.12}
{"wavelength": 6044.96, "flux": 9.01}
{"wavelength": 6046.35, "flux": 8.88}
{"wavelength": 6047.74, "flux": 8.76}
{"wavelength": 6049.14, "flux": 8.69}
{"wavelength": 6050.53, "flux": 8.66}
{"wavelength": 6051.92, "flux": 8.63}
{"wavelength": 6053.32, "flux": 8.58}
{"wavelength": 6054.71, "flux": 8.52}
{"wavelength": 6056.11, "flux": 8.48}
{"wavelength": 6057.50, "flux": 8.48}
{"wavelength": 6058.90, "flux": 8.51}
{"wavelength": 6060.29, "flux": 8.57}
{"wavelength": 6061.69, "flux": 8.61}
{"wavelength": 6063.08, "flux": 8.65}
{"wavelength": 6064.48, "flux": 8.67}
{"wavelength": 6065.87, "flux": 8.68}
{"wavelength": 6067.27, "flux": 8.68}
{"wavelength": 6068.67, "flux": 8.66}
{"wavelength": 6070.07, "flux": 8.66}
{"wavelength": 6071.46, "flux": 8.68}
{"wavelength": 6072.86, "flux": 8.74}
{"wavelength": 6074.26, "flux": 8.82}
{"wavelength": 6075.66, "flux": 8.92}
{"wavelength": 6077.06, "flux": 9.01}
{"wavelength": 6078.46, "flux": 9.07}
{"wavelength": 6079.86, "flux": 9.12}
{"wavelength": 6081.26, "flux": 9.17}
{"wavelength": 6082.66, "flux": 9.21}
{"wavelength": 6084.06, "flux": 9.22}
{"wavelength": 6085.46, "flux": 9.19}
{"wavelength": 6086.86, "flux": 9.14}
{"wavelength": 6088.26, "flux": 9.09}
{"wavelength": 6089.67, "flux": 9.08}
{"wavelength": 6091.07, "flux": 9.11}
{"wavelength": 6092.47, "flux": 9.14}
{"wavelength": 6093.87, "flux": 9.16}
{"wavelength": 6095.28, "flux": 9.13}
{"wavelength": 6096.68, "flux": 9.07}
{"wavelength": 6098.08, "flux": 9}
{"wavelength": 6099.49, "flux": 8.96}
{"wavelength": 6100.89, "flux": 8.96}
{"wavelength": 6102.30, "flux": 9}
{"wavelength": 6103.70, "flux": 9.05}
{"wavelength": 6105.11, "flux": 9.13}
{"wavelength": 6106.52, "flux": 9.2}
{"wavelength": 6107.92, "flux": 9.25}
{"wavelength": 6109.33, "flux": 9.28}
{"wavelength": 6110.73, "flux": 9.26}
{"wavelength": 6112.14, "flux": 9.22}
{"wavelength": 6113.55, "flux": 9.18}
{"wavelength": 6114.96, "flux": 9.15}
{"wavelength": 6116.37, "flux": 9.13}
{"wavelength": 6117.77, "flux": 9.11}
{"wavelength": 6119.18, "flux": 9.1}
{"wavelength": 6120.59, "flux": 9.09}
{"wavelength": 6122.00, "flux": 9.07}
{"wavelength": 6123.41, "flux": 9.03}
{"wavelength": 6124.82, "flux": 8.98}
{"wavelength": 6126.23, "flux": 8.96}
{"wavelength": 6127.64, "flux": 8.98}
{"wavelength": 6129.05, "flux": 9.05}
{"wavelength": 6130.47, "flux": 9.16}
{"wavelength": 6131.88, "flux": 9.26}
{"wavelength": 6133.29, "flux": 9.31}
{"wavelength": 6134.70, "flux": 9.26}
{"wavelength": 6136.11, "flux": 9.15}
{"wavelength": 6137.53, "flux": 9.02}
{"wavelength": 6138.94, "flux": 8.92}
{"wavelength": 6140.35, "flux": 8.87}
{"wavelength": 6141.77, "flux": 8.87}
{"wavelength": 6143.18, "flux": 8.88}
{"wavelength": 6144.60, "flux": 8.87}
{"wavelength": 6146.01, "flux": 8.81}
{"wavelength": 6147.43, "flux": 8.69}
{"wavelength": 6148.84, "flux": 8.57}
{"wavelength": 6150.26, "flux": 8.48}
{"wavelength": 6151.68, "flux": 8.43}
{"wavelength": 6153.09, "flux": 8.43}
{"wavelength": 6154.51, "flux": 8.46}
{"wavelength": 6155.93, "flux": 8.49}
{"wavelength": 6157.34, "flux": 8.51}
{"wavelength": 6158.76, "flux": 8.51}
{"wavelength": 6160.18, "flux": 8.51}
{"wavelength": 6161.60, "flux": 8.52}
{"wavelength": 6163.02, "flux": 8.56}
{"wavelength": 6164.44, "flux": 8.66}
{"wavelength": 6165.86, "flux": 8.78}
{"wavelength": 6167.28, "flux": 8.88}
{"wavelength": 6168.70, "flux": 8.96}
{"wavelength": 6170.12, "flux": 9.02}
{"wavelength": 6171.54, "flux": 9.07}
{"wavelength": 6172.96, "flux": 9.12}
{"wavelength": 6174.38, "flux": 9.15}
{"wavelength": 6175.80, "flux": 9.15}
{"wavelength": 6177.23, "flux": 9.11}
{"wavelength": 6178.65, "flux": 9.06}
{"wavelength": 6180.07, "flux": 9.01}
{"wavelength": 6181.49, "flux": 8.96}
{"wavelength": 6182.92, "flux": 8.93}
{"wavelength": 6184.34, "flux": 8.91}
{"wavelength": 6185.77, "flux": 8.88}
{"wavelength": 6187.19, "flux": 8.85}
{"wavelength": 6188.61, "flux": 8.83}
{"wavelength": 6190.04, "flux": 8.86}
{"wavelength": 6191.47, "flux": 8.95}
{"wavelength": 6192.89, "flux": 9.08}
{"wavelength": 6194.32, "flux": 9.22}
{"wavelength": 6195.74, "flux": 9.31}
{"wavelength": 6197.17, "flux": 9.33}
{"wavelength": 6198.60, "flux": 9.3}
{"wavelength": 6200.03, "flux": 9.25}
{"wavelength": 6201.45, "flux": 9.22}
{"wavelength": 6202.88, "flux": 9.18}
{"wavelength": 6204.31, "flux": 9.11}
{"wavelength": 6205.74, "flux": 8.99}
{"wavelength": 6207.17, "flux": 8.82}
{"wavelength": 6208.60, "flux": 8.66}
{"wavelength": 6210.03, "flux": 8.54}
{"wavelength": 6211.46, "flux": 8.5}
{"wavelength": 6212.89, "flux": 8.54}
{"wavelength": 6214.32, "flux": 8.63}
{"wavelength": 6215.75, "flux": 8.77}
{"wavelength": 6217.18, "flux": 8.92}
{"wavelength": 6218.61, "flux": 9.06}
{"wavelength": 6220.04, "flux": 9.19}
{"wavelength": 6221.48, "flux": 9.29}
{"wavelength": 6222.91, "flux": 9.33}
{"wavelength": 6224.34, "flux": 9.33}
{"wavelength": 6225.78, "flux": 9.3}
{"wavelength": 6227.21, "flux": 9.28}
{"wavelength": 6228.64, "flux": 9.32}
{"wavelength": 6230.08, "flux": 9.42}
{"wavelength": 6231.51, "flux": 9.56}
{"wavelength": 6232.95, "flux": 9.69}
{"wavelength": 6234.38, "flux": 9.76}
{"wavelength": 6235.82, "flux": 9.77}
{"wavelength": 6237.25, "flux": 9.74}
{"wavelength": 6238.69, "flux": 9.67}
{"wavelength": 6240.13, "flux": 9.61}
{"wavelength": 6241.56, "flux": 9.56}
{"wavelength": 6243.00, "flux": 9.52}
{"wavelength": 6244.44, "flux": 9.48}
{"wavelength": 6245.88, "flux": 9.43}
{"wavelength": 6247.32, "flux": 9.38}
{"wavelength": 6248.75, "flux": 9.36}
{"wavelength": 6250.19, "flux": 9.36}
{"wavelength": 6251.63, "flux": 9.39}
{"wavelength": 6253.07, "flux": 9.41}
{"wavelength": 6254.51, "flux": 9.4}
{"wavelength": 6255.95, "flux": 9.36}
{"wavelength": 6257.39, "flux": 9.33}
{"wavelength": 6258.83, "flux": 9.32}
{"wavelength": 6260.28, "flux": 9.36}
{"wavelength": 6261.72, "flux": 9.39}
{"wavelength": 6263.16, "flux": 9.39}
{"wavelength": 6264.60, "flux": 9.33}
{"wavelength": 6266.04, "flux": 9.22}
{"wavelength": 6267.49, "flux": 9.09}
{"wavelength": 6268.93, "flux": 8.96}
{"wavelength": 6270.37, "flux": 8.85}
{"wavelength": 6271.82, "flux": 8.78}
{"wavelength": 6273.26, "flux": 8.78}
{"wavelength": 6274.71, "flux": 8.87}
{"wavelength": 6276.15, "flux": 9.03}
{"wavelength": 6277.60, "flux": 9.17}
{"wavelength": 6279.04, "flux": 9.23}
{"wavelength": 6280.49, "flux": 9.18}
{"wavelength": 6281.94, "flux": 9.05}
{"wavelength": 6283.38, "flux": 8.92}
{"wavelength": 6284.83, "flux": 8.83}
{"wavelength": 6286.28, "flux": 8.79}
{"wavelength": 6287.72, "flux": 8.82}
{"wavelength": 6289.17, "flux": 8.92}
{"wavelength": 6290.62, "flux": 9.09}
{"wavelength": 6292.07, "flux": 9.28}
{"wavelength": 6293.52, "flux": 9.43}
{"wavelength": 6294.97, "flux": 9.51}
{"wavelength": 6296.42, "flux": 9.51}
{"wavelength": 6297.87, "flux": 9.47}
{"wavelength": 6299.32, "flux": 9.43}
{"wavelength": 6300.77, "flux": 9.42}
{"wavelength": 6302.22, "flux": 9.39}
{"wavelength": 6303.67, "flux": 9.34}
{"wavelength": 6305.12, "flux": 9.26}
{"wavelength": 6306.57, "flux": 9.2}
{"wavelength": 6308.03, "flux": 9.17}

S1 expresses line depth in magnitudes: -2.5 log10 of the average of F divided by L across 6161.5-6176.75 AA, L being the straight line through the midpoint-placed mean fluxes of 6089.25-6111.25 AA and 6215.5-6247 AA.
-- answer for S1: 0.04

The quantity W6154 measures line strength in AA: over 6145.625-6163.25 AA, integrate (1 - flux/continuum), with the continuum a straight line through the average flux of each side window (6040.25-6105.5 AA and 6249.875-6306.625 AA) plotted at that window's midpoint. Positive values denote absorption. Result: 0.9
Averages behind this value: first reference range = 8.89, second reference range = 9.2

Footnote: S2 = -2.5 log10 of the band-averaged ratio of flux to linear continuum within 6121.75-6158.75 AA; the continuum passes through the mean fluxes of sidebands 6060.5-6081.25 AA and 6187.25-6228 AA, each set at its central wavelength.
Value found 0.01 mag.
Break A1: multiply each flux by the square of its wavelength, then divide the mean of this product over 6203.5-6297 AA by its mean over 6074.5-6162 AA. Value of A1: 1.07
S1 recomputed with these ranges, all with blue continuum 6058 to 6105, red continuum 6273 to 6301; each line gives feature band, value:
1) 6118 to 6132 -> -0.01 mag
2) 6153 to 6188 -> 0.02 mag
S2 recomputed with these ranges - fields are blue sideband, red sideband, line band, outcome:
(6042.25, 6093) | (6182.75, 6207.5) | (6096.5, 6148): -0.02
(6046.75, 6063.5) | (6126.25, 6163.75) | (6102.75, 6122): -0.05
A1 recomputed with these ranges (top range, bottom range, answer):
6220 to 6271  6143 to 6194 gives 1.09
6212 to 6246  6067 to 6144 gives 1.07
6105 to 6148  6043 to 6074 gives 1.07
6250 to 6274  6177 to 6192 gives 1.06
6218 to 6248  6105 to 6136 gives 1.07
